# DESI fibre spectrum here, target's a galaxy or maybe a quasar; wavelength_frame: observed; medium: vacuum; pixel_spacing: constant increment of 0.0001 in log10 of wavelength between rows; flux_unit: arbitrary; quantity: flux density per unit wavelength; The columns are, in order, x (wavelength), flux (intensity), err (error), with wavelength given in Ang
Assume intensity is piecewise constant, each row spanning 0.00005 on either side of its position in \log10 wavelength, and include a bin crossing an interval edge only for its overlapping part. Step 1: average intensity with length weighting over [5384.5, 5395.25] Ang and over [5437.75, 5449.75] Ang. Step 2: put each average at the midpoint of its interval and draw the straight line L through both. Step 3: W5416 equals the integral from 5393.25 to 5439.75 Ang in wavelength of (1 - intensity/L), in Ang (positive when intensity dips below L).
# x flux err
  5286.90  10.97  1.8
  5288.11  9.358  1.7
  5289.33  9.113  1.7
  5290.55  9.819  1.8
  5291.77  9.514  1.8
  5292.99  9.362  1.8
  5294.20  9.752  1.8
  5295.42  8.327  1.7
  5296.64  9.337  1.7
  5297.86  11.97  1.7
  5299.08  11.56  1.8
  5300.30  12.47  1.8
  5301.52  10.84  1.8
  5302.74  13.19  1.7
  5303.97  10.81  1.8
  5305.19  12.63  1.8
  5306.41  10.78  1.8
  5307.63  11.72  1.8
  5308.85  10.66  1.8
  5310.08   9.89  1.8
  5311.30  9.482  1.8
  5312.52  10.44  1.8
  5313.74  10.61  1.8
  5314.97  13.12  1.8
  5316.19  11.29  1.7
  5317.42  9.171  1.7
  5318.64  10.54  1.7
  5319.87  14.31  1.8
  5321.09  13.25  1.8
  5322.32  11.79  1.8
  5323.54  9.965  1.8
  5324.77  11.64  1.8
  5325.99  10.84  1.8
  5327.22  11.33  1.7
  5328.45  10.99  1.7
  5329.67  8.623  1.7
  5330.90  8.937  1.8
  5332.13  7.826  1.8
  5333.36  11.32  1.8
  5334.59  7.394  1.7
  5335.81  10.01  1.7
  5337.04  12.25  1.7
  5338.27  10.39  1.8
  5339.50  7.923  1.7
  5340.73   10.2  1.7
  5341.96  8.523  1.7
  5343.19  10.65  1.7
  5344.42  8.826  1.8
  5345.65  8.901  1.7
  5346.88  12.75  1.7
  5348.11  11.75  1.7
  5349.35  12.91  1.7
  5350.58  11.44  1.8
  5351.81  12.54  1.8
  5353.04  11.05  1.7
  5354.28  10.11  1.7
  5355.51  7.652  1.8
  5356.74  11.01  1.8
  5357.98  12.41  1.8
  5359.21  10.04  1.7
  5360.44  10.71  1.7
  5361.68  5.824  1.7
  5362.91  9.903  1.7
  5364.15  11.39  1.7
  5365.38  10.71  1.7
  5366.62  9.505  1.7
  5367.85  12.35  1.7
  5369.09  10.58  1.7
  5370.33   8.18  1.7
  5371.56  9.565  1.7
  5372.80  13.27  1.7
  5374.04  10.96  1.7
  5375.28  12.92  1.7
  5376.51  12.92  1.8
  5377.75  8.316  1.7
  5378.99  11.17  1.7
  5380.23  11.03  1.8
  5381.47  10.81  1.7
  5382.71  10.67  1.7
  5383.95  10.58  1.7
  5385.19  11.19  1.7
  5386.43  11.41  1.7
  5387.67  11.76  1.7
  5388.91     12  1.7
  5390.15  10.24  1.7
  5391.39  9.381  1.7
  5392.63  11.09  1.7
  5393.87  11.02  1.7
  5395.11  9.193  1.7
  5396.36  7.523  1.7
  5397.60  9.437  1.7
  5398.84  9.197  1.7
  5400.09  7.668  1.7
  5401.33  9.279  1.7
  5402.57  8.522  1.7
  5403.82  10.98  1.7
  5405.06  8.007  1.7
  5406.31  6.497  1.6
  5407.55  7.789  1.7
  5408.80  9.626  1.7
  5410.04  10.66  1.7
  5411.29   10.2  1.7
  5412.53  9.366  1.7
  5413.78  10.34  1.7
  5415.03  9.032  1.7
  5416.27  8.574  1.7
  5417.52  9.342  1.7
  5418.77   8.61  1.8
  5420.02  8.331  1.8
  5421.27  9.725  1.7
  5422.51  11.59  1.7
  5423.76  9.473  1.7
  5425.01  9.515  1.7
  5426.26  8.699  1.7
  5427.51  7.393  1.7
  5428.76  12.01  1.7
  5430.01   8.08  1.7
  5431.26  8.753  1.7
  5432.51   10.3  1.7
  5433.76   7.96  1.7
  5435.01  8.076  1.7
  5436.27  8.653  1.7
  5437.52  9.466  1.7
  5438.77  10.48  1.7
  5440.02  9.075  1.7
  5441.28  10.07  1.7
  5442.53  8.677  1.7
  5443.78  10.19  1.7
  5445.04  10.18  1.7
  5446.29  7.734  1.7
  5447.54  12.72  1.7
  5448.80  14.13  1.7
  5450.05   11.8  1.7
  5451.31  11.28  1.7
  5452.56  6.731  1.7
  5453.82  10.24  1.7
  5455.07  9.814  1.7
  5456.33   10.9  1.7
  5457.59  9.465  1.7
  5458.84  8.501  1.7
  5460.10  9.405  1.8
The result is 6.39 Ang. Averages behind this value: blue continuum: 10.9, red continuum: 10.4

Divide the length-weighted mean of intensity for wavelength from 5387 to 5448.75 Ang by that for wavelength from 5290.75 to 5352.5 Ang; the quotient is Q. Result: 0.9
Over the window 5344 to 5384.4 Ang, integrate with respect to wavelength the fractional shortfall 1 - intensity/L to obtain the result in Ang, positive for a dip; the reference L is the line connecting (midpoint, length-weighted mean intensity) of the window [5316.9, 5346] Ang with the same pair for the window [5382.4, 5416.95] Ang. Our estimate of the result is -2.9 Ang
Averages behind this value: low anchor 10.2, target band 10.7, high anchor 9.68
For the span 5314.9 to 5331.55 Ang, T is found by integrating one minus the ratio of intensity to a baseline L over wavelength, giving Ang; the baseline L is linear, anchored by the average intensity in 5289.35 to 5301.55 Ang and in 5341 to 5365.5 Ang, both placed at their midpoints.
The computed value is -1.2 Ang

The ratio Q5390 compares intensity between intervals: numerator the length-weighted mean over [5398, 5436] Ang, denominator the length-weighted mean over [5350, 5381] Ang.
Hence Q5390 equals 0.9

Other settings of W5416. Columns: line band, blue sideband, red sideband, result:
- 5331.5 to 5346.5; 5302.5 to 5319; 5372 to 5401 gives 1.75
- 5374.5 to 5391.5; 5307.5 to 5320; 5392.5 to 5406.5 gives -3.05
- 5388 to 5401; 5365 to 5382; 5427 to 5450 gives 0.99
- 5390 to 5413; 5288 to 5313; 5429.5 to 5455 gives 1.73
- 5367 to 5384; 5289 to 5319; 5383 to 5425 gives -1.74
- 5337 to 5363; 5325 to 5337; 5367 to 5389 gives 0.08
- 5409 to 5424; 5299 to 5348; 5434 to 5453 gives 0.75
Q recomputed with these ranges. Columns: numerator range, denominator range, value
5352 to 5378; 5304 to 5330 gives 0.95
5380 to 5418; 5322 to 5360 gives 0.94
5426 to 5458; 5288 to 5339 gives 0.92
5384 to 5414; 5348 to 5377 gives 0.90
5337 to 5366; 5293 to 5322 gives 0.93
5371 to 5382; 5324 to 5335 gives 1.13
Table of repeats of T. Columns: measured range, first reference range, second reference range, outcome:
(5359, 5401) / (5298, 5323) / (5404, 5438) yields -1.58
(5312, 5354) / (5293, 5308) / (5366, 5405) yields 0.39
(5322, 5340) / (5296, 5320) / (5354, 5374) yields 1.20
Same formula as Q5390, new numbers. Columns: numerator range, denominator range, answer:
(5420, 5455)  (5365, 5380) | 0.89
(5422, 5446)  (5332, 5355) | 0.90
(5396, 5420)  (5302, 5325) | 0.79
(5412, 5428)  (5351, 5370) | 0.89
